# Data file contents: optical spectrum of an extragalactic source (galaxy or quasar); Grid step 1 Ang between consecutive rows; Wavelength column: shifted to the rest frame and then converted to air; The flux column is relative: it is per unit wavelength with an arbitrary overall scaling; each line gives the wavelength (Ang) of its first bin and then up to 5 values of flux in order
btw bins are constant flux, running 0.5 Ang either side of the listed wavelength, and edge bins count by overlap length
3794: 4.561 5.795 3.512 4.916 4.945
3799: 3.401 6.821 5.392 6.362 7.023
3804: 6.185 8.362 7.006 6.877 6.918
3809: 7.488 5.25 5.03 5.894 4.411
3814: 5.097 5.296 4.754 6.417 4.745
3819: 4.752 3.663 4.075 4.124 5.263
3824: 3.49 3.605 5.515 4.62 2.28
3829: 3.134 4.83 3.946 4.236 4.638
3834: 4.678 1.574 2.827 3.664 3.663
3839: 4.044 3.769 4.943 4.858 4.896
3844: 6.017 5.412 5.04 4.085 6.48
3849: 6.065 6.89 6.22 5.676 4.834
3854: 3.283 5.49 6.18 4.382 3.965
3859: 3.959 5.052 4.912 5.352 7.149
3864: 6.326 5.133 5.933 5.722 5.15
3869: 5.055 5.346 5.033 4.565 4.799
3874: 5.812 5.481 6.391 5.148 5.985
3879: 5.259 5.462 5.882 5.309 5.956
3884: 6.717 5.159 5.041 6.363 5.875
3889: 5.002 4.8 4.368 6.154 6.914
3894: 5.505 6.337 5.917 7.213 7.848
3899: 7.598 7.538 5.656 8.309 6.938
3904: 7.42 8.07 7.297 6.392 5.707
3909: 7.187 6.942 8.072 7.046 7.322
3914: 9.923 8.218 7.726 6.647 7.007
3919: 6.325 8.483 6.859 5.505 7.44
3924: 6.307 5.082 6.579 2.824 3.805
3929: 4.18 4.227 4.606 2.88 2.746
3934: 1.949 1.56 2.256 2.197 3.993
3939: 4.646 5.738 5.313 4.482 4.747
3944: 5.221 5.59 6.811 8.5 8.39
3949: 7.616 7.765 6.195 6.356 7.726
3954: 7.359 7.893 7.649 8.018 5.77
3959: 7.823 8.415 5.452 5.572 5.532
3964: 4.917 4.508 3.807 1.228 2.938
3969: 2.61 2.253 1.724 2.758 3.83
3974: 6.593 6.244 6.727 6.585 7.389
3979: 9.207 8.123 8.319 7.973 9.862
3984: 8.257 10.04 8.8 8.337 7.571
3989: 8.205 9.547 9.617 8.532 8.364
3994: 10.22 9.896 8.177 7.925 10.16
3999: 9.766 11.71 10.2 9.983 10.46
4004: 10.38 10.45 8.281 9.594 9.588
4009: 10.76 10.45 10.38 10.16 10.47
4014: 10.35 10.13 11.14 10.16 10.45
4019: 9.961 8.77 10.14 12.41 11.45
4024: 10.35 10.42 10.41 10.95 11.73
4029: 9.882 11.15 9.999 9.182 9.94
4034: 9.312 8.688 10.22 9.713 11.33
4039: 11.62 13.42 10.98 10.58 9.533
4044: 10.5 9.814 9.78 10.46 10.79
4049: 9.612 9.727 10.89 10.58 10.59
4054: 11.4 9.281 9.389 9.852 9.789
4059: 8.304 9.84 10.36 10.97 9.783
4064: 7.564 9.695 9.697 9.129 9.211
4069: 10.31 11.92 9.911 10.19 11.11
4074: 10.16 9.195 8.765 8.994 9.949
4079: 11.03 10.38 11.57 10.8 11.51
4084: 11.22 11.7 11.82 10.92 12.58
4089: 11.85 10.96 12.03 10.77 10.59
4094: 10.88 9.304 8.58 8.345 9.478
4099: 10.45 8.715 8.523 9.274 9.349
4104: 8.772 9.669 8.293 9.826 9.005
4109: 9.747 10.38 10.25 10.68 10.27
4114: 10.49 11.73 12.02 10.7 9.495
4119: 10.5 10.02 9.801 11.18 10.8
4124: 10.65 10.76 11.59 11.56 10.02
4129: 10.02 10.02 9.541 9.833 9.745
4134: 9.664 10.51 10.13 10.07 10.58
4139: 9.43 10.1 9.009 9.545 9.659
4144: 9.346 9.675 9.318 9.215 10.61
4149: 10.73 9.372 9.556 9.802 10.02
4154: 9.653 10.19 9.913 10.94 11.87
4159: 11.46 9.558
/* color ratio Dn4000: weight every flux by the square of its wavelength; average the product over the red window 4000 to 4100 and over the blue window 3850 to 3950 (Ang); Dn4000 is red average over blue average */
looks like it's 1.93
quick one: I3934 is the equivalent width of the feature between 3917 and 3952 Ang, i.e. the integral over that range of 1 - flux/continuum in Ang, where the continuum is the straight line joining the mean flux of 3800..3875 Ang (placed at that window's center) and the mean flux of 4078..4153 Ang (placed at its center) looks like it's 8.2 Ang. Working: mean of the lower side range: 5.08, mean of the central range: 5.27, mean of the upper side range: 10.2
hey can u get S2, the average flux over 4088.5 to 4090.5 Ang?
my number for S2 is 11.4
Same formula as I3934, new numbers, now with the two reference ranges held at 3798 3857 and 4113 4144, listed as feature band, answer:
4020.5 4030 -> -2.68 Ang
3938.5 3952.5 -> 1.69 Ang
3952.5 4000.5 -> 3.66 Ang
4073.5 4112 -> -2.01 Ang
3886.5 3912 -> -1.38 Ang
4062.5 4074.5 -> -0.84 Ang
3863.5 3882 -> 1.09 Ang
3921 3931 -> 2.33 Ang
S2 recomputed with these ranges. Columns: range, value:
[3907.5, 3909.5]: 6.45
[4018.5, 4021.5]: 9.62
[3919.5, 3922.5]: 6.95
